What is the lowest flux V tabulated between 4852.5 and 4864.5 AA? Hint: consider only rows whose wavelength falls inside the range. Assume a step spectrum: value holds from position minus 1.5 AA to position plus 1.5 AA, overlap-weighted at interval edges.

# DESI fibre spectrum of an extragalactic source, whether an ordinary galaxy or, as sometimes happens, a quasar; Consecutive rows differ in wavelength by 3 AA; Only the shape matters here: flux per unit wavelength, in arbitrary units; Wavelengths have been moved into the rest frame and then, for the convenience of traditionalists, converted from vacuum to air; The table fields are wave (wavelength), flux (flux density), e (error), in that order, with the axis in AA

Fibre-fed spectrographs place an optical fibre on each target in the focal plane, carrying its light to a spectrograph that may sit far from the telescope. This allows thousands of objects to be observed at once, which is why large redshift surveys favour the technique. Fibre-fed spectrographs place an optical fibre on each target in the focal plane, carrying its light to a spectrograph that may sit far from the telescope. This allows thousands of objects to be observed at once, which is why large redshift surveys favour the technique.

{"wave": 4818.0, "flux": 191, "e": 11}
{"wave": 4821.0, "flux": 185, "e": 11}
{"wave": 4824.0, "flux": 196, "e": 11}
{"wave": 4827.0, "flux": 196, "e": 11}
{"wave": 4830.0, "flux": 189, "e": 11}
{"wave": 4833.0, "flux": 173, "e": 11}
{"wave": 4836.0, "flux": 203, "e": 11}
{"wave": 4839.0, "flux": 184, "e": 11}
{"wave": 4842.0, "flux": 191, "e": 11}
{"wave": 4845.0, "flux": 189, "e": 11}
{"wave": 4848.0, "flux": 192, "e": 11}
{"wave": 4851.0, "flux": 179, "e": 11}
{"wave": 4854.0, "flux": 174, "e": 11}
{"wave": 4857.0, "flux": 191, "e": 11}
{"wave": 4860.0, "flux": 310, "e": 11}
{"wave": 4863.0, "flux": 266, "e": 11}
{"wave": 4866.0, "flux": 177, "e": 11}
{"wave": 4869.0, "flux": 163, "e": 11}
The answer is 174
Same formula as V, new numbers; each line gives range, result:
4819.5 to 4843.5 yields 173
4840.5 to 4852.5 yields 179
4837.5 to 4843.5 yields 184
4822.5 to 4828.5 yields 196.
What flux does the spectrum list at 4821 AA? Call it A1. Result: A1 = 185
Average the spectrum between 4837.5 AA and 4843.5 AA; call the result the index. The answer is 188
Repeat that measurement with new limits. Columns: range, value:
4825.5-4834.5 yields 186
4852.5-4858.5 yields 182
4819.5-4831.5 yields 192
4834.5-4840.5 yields 194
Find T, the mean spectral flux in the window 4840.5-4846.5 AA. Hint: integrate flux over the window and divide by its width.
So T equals 190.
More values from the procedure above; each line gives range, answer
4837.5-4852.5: 187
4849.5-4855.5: 176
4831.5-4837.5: 188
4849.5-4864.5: 224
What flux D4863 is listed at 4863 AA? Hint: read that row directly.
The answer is 266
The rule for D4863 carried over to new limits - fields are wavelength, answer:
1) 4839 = 184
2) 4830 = 189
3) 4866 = 177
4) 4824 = 196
